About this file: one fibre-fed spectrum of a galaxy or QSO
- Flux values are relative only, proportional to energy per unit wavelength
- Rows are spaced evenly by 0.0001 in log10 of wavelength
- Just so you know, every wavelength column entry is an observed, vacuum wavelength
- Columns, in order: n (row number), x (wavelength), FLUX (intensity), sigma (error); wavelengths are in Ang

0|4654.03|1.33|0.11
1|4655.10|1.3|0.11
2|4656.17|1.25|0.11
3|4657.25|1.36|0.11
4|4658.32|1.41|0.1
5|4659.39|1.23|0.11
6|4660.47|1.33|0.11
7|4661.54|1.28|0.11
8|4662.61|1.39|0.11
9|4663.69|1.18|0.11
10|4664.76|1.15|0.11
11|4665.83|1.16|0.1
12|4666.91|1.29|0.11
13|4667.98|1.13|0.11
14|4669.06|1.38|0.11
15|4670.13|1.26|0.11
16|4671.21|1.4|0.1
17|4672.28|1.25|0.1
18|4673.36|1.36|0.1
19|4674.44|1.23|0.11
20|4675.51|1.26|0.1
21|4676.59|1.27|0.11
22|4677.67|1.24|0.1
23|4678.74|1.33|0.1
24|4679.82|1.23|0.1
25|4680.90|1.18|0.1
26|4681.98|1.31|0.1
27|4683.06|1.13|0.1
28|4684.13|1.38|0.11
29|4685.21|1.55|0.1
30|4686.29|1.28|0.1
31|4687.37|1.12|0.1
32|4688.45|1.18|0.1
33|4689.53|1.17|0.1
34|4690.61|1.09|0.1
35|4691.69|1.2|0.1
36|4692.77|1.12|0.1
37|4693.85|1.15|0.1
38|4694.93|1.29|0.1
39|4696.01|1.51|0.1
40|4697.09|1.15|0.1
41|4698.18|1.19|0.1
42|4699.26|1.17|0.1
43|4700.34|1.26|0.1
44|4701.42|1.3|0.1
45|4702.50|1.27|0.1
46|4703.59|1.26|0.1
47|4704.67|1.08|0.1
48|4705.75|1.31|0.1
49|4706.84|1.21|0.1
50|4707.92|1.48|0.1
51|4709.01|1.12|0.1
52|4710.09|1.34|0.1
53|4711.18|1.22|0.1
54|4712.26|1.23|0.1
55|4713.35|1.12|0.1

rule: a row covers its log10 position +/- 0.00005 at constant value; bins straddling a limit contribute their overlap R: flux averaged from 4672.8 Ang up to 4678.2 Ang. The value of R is 1.27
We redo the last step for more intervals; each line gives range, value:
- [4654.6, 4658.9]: 1.33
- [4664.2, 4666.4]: 1.16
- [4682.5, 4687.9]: 1.29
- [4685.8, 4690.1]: 1.19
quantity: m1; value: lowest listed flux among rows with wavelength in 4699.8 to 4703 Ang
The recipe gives 1.26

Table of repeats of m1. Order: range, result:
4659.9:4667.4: 1.15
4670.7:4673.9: 1.25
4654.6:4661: 1.23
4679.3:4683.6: 1.13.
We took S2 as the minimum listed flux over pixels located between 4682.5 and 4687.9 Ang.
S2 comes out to 1.12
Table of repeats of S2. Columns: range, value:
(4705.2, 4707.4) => 1.21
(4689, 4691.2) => 1.09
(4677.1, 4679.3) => 1.24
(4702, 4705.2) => 1.08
